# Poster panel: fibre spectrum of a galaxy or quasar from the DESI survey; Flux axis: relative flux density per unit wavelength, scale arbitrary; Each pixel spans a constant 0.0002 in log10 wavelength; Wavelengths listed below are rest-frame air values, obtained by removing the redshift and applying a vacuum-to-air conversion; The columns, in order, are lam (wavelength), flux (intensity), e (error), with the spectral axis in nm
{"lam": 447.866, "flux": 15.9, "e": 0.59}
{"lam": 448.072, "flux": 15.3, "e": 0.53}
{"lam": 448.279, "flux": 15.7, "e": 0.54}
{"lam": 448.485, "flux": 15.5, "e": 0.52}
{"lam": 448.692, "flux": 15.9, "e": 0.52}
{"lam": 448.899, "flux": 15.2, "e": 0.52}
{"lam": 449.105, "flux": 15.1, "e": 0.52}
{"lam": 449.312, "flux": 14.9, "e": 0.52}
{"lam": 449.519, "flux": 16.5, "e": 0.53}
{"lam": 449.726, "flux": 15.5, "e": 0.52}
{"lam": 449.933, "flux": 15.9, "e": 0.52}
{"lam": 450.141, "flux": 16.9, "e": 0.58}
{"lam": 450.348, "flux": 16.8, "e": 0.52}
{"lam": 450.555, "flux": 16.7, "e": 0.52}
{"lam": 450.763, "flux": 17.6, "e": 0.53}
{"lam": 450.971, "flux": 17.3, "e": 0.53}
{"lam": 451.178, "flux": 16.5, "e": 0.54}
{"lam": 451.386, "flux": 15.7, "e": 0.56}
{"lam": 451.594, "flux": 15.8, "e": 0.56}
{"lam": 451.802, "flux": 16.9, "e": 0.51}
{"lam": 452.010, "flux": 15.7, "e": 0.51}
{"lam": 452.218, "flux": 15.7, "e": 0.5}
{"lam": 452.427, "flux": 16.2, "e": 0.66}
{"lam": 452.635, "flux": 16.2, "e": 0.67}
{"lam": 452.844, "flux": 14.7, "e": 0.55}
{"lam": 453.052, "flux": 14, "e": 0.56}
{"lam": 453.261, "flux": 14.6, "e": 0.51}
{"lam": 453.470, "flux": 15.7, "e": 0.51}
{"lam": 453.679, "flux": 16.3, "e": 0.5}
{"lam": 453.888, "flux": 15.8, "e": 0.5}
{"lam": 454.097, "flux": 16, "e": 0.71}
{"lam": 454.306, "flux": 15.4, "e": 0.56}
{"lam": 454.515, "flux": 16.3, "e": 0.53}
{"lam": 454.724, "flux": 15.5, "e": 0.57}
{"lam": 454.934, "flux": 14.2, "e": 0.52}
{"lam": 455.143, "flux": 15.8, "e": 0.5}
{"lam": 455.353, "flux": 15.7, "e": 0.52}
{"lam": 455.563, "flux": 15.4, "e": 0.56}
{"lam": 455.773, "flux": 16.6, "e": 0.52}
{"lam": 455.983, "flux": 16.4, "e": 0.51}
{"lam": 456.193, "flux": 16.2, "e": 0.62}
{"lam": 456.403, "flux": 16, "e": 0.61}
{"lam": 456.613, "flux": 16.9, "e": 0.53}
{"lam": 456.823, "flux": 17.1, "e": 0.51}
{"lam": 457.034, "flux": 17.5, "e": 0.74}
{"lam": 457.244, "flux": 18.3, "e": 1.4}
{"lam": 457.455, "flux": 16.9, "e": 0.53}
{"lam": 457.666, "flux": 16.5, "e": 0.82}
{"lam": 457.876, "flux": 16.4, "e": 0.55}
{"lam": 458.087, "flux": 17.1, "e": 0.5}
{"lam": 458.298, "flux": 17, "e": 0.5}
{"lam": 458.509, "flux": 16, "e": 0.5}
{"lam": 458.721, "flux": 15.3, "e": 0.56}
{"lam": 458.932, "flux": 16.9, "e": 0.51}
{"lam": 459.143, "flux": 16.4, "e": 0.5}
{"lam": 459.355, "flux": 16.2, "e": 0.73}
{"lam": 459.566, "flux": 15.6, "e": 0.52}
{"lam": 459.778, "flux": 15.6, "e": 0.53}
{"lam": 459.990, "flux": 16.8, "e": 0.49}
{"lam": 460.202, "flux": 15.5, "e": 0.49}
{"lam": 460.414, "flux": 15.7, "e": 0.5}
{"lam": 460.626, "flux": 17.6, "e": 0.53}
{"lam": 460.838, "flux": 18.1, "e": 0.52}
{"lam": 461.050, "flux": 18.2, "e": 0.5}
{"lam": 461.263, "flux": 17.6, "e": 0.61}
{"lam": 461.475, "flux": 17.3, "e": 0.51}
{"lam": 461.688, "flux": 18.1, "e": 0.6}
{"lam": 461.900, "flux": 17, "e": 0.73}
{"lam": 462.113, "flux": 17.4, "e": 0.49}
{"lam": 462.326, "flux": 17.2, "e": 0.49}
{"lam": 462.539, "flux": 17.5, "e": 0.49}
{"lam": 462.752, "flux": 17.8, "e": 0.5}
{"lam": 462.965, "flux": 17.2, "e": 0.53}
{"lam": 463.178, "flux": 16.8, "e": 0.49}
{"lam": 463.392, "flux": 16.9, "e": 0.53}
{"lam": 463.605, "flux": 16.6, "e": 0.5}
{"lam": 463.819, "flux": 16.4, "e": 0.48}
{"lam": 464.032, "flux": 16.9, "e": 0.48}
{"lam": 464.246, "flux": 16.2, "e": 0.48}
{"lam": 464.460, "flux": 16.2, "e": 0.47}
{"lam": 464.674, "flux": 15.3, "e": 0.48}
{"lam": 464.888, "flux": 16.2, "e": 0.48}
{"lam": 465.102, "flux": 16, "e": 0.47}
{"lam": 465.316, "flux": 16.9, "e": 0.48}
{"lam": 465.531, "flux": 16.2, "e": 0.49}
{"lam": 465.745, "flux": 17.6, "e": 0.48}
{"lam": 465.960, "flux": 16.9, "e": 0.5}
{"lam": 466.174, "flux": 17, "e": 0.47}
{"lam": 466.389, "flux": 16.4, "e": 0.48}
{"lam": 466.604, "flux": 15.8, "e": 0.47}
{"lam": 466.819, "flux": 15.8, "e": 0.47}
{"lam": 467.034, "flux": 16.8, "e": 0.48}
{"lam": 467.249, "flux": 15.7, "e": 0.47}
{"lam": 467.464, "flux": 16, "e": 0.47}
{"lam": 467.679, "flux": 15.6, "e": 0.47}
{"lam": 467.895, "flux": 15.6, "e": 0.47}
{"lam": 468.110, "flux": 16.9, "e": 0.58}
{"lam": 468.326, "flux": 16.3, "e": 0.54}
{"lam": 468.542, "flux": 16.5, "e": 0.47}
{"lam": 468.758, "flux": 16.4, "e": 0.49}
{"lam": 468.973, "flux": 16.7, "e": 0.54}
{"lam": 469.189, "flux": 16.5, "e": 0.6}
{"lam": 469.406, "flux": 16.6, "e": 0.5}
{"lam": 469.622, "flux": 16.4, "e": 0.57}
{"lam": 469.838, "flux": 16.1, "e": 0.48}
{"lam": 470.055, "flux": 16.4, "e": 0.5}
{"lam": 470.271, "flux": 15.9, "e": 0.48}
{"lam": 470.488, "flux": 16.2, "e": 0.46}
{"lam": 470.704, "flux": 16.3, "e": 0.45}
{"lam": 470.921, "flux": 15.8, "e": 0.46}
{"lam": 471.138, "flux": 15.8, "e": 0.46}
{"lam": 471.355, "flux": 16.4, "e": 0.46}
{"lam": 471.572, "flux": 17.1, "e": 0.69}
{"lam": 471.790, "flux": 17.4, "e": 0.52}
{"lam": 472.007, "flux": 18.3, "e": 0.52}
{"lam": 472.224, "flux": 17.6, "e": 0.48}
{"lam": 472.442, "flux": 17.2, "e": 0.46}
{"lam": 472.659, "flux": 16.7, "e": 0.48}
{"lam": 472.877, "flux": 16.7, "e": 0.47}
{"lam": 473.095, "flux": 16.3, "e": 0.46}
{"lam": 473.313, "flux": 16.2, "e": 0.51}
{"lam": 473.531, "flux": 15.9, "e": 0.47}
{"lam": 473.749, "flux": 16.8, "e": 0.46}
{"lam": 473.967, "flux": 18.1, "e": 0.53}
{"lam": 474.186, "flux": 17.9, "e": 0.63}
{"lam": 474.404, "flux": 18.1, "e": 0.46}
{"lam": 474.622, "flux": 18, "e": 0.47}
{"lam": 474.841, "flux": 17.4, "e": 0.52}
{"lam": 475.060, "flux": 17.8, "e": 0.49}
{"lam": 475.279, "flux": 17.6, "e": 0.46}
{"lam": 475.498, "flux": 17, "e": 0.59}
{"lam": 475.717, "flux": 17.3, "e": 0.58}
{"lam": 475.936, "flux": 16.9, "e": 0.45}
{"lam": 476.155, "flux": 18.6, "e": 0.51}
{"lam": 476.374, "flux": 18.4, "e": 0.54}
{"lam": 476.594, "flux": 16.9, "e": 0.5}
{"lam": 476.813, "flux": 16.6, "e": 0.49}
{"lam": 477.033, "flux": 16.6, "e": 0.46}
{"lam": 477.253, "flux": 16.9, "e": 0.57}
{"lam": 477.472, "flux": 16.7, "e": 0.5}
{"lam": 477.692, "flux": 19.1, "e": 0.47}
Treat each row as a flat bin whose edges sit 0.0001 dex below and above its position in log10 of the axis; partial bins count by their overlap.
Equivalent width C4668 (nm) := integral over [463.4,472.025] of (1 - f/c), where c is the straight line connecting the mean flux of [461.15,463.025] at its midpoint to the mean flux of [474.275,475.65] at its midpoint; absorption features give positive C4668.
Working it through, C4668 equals 0.567 nm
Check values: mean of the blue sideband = 17.5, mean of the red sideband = 17.6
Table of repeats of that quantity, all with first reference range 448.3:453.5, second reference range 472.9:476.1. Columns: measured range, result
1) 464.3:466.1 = 0.03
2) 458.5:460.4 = 0.04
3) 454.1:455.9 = 0.05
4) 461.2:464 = -0.11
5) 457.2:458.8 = -0.03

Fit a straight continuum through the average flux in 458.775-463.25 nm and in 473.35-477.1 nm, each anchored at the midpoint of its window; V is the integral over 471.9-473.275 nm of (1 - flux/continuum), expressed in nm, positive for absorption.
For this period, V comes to 0.018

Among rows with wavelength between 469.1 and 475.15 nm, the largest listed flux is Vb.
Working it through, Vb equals 18.3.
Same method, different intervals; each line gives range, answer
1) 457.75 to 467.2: 18.2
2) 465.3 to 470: 17.6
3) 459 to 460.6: 16.8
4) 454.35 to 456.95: 17.1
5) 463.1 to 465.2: 16.9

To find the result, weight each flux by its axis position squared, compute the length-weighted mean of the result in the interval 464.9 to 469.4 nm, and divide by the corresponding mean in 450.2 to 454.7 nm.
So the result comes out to 1.09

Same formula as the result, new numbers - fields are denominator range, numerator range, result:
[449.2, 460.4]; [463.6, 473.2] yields 1.08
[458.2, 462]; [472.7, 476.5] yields 1.10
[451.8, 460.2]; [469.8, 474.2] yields 1.11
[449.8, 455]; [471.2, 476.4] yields 1.19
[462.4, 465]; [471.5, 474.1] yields 1.06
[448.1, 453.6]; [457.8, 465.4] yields 1.10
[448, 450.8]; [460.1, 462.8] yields 1.14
